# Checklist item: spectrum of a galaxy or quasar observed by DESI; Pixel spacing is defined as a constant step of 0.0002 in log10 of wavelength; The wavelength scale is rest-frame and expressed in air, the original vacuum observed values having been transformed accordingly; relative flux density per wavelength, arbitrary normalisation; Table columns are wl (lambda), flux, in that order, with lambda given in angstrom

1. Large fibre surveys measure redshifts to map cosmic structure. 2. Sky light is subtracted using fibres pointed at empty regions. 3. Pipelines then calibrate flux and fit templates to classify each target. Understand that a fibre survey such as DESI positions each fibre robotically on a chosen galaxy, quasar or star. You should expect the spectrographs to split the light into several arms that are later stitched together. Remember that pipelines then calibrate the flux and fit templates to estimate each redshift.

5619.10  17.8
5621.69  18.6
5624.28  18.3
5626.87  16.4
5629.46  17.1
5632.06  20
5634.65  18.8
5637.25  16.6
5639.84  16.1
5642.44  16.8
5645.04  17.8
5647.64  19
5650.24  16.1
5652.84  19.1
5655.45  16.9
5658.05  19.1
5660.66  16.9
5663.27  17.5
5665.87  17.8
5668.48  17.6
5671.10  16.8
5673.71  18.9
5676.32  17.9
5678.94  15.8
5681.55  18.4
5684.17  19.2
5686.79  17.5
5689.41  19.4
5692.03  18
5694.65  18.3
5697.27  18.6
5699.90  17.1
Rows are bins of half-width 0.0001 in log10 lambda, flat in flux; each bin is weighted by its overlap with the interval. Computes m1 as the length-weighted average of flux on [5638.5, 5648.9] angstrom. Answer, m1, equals 17.4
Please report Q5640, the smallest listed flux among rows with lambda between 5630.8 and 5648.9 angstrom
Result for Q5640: 16.1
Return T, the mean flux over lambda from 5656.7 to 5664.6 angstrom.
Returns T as 17.8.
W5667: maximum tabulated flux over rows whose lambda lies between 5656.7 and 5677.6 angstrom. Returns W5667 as 19.1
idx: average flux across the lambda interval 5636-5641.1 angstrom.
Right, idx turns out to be 16.4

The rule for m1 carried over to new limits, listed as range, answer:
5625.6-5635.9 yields 18.1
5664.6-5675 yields 17.8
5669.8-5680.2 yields 17.4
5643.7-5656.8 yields 17.8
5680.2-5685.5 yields 18.8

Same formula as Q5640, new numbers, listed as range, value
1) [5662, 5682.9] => 15.8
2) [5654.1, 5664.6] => 16.9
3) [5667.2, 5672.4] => 16.8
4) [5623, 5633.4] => 16.4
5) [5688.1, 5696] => 18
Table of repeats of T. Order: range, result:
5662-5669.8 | 17.6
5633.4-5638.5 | 17.7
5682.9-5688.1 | 18.3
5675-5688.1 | 17.8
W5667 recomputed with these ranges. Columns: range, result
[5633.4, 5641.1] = 18.8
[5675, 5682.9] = 18.4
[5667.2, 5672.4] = 17.6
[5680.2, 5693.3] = 19.4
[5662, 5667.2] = 17.8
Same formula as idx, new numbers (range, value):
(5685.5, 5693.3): 18.3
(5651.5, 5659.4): 18.3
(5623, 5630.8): 17.3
